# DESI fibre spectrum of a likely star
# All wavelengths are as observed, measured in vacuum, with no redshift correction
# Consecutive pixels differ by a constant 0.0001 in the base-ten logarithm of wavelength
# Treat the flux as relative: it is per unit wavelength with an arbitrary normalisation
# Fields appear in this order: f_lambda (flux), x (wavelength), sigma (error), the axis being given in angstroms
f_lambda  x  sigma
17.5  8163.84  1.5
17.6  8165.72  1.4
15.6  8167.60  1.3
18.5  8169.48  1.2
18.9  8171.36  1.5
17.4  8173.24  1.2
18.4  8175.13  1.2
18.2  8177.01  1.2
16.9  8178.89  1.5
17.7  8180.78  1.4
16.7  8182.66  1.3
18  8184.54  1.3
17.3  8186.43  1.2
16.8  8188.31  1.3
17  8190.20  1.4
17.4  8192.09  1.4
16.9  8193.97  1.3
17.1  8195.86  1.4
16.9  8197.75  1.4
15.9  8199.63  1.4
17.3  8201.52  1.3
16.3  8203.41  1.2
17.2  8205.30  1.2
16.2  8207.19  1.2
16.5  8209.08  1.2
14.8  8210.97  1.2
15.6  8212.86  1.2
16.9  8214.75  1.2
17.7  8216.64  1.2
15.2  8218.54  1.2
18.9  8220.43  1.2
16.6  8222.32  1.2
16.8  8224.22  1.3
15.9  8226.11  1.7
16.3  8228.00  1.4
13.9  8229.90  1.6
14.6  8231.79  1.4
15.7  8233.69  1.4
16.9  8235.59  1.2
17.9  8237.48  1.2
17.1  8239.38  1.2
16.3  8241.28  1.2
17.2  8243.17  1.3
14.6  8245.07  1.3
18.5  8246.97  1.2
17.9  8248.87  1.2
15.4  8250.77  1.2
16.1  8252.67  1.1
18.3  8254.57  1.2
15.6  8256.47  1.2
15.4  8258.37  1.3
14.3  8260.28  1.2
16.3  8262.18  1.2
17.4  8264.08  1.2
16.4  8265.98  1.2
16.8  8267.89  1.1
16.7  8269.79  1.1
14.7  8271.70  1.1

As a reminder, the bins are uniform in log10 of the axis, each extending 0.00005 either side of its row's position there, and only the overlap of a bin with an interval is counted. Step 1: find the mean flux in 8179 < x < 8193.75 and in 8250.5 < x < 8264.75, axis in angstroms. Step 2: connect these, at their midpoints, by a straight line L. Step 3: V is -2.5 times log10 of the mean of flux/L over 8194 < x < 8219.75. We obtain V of 0.029 mag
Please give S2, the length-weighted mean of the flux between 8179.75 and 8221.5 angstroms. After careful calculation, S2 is 16.8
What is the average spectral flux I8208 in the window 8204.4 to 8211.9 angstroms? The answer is 16.2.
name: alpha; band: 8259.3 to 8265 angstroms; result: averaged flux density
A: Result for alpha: 16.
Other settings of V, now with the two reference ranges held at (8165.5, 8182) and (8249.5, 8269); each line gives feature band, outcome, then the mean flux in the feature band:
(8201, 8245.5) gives 0.03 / 16.4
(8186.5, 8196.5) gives 0.02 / 17.1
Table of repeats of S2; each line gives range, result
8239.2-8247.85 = 16.7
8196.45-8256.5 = 16.5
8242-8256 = 16.8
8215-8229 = 16.8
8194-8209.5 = 16.7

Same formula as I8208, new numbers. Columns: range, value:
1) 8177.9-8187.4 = 17.3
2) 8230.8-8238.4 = 16.3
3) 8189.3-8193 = 17.2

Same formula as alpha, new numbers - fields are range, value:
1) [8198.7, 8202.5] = 16.6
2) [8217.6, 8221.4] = 17.1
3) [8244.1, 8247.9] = 16.5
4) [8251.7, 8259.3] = 16.4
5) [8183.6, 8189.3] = 17.4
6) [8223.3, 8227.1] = 16.4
